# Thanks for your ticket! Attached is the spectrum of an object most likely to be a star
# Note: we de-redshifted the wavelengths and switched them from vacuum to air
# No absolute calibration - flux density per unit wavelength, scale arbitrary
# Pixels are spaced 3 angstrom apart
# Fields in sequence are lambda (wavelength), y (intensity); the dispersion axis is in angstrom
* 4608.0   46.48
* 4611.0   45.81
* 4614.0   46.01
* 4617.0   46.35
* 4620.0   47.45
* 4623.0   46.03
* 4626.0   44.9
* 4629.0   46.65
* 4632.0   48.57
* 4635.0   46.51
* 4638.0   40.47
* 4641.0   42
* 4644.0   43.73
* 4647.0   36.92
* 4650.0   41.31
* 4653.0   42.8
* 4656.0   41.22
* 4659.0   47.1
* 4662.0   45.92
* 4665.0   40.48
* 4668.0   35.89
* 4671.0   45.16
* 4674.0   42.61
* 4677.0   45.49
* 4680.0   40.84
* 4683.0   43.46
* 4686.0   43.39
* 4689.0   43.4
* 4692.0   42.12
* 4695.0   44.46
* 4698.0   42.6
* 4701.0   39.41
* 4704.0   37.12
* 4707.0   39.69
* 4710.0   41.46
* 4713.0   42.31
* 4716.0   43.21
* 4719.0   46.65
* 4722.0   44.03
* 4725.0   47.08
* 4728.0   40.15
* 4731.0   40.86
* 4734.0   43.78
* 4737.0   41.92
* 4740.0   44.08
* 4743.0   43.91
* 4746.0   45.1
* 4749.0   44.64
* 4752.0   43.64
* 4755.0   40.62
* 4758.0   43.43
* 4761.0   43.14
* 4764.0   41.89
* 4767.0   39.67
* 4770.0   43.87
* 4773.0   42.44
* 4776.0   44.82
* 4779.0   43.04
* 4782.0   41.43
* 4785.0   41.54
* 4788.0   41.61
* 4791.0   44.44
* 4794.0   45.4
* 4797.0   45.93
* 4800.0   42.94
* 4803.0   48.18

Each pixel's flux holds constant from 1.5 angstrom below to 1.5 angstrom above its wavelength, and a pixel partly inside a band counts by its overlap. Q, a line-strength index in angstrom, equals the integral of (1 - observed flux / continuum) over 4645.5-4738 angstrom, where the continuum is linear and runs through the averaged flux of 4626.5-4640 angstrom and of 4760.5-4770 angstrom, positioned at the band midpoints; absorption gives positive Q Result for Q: 3.0 angstrom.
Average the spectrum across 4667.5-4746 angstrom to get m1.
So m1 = 42.6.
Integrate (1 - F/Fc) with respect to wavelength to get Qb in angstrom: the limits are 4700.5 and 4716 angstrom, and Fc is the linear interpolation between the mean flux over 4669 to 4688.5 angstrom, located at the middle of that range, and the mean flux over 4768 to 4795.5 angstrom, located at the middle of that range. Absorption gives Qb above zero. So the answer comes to 1.0 angstrom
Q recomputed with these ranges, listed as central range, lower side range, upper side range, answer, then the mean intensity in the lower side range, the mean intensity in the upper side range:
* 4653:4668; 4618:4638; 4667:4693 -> 0.4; 46.2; 42.6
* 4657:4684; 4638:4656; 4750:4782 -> -0.9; 41.3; 42.6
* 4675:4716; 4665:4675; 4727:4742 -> -0.5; 41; 42.3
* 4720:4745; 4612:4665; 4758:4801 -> 0.1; 44.3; 43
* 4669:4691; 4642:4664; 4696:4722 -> -0.6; 42.6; 41.8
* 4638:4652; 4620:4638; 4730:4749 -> 1.4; 46.1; 43.4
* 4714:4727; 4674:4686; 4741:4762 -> -0.5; 43.2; 43.5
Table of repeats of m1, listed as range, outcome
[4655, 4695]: 42.9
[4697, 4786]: 42.6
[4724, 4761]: 43.2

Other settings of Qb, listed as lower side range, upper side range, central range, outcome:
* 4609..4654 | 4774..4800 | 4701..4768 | 1.81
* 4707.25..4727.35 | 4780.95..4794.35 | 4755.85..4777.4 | 0.16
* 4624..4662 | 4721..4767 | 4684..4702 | 0.29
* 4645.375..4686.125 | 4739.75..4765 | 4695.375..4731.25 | 0.61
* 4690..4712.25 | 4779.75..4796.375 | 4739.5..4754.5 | -0.69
